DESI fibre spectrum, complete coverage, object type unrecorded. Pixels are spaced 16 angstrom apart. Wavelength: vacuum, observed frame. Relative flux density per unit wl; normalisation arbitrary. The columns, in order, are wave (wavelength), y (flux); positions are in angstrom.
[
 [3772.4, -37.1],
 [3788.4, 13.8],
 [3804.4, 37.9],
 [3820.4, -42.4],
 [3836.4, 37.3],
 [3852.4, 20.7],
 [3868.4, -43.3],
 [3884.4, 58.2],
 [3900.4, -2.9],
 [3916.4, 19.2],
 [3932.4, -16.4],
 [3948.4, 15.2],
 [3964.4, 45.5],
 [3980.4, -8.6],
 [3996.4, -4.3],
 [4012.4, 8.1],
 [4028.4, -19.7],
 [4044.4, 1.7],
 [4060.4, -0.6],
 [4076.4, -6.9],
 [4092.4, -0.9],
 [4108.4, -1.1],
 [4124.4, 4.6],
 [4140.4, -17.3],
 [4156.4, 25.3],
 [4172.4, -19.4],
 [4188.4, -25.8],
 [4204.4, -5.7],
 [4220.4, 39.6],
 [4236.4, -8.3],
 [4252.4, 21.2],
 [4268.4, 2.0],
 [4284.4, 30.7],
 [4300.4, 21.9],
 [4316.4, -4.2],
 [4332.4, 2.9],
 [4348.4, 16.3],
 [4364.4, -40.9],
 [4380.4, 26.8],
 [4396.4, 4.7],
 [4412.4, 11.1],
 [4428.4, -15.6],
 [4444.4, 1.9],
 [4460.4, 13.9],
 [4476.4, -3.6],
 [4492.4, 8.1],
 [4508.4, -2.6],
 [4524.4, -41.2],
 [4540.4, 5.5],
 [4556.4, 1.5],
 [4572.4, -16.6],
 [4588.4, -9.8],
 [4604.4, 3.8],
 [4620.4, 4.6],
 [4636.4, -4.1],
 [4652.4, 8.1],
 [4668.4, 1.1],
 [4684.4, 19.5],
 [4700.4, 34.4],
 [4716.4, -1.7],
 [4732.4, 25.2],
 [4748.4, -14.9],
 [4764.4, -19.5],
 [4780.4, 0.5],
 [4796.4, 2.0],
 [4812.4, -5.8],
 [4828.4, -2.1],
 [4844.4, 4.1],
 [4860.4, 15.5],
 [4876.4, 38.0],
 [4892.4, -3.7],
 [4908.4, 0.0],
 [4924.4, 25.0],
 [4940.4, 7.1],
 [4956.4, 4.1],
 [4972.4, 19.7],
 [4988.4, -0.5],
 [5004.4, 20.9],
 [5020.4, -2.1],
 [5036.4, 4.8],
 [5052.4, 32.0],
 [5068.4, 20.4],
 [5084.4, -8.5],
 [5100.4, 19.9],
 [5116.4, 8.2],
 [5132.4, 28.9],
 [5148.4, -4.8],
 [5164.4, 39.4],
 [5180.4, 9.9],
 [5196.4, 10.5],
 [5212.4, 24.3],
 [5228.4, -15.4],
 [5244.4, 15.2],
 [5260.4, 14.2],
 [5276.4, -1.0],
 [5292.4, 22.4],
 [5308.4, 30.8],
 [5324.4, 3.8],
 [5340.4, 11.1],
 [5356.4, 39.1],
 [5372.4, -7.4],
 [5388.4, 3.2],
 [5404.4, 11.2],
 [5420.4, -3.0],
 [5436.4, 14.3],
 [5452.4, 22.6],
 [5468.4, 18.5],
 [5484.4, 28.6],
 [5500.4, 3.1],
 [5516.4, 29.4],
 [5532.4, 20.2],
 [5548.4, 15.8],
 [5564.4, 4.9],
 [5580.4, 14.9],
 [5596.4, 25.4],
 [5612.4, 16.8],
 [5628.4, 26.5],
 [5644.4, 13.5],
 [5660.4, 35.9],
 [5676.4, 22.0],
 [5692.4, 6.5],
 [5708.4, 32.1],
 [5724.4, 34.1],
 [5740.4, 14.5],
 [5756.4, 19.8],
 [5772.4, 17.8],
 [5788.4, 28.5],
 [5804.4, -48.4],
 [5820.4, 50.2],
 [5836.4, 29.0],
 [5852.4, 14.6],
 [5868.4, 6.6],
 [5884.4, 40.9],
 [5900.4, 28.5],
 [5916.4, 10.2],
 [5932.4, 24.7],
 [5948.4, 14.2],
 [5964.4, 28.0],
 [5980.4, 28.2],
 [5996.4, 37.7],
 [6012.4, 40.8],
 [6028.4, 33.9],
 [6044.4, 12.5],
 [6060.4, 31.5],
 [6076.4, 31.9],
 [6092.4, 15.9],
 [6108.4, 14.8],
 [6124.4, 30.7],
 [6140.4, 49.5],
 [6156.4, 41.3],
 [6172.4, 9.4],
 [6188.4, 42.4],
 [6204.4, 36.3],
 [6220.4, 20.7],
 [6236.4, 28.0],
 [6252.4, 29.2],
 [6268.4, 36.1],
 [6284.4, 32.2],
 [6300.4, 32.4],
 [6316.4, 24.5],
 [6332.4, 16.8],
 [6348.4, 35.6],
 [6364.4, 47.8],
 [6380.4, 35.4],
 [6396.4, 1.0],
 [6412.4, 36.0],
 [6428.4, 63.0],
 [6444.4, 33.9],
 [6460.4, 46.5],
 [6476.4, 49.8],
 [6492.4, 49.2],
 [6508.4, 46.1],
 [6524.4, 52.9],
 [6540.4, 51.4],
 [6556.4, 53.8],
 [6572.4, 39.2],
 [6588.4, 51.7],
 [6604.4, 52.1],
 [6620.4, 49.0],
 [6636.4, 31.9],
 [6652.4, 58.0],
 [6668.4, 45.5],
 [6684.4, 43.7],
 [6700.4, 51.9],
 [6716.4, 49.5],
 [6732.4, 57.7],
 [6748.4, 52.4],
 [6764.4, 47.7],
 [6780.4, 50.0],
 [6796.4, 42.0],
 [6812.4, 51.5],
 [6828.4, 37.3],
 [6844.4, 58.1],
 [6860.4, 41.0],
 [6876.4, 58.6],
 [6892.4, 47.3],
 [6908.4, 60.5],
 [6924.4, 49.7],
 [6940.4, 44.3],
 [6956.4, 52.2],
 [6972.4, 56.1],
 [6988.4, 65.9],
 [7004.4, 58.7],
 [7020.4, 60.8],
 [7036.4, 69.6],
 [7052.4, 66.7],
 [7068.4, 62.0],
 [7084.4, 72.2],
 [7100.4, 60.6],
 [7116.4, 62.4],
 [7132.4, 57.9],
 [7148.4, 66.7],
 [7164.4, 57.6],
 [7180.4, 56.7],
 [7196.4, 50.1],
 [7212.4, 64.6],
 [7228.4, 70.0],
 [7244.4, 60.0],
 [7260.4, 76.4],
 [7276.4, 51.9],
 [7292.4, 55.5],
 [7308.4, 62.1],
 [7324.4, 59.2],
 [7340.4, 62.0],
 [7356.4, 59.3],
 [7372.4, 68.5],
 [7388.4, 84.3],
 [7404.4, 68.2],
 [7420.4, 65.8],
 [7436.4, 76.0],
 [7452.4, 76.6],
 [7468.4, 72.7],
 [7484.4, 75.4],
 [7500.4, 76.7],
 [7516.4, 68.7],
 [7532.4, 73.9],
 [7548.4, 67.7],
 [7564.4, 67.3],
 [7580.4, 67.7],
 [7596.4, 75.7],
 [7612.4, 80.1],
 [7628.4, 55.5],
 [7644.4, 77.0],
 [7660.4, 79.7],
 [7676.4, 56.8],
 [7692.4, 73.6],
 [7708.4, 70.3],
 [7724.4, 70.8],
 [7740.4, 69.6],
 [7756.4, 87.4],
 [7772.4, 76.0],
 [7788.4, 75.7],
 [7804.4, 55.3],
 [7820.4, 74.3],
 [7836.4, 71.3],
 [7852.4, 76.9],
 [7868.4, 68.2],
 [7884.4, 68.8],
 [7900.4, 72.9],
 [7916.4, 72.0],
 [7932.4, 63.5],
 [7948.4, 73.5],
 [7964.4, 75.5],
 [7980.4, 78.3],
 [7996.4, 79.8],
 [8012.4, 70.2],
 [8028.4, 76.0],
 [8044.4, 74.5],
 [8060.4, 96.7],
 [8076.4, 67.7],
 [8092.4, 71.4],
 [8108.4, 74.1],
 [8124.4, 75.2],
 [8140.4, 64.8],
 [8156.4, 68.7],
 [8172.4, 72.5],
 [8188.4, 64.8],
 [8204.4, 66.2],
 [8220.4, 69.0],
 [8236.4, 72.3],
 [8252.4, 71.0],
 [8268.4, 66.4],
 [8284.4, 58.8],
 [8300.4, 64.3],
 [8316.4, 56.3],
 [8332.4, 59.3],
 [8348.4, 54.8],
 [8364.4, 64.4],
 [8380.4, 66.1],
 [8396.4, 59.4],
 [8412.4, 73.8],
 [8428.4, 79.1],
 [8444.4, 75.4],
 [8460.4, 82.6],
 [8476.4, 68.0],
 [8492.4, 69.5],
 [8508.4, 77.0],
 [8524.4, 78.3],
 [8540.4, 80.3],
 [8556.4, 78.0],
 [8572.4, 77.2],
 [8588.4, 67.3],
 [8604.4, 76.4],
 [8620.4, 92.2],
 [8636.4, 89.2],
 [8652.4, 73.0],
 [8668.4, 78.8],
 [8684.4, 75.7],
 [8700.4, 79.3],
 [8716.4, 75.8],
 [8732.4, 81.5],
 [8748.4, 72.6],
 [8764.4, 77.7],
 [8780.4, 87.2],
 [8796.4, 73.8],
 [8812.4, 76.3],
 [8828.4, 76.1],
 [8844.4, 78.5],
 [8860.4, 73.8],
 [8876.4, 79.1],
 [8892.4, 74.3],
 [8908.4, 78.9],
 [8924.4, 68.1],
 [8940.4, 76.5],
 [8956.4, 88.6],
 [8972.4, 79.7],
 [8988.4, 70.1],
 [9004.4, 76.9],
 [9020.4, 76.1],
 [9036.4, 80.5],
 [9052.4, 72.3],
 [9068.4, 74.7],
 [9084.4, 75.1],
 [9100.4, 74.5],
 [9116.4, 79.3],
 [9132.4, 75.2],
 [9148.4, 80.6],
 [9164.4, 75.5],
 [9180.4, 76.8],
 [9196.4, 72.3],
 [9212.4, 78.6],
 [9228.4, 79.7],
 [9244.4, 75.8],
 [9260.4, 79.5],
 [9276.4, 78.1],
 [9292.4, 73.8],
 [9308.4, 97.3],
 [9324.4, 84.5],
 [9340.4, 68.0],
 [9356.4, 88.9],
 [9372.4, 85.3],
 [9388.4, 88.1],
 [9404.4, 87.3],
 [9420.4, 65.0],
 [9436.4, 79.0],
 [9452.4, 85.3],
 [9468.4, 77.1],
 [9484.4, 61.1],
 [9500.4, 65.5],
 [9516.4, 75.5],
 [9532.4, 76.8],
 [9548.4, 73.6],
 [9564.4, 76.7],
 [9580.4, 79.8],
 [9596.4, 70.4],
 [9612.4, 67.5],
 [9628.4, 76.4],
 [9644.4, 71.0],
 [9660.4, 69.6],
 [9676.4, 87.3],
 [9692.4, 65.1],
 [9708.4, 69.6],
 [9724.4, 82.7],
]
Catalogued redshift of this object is 0.610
